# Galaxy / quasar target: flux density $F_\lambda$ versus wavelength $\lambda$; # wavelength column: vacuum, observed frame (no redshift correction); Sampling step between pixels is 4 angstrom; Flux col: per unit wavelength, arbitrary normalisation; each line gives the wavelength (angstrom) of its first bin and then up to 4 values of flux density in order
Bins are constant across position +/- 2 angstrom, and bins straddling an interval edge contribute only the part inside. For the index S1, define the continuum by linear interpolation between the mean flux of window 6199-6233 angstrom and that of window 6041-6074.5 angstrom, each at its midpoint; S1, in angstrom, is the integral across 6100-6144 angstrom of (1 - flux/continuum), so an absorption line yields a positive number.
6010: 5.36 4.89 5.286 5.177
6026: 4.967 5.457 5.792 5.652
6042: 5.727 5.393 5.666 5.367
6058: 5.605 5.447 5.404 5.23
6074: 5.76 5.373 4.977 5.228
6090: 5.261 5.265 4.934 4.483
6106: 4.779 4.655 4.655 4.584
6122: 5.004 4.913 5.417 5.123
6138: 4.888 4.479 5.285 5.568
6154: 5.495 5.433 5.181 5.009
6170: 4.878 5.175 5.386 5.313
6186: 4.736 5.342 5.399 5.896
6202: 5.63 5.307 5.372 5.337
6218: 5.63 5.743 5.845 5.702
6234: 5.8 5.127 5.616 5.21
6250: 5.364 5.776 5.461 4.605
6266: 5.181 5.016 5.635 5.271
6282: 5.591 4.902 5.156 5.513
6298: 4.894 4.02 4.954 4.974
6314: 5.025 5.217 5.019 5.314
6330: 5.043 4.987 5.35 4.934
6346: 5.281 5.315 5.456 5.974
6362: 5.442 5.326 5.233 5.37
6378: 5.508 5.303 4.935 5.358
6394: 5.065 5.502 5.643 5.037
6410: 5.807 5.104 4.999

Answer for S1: 5.7 angstrom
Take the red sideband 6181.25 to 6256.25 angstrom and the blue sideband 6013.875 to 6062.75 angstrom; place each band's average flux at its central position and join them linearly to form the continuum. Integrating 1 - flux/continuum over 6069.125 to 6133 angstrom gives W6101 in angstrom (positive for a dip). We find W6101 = 5.0 angstrom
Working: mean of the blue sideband 5.44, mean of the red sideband 5.48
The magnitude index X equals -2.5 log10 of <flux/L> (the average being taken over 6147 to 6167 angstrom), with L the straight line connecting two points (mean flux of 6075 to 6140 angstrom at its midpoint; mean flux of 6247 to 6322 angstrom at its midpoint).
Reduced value -0.07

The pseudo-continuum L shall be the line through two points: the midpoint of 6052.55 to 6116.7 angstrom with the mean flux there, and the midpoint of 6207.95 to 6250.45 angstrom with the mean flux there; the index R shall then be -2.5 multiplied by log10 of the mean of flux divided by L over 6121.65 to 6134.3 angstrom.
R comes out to 0.03 mag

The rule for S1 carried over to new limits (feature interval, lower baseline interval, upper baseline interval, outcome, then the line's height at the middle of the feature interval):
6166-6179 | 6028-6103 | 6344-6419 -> 0.6 angstrom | 5.37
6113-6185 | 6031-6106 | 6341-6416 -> 3.4 angstrom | 5.35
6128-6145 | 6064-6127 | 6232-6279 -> 0.4 angstrom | 5.11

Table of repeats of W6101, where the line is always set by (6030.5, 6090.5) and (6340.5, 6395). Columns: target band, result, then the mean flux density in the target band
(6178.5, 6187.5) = 0.5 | 5.1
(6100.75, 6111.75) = 1.6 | 4.65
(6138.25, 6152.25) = 0.9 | 5.09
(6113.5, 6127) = 1.6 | 4.79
